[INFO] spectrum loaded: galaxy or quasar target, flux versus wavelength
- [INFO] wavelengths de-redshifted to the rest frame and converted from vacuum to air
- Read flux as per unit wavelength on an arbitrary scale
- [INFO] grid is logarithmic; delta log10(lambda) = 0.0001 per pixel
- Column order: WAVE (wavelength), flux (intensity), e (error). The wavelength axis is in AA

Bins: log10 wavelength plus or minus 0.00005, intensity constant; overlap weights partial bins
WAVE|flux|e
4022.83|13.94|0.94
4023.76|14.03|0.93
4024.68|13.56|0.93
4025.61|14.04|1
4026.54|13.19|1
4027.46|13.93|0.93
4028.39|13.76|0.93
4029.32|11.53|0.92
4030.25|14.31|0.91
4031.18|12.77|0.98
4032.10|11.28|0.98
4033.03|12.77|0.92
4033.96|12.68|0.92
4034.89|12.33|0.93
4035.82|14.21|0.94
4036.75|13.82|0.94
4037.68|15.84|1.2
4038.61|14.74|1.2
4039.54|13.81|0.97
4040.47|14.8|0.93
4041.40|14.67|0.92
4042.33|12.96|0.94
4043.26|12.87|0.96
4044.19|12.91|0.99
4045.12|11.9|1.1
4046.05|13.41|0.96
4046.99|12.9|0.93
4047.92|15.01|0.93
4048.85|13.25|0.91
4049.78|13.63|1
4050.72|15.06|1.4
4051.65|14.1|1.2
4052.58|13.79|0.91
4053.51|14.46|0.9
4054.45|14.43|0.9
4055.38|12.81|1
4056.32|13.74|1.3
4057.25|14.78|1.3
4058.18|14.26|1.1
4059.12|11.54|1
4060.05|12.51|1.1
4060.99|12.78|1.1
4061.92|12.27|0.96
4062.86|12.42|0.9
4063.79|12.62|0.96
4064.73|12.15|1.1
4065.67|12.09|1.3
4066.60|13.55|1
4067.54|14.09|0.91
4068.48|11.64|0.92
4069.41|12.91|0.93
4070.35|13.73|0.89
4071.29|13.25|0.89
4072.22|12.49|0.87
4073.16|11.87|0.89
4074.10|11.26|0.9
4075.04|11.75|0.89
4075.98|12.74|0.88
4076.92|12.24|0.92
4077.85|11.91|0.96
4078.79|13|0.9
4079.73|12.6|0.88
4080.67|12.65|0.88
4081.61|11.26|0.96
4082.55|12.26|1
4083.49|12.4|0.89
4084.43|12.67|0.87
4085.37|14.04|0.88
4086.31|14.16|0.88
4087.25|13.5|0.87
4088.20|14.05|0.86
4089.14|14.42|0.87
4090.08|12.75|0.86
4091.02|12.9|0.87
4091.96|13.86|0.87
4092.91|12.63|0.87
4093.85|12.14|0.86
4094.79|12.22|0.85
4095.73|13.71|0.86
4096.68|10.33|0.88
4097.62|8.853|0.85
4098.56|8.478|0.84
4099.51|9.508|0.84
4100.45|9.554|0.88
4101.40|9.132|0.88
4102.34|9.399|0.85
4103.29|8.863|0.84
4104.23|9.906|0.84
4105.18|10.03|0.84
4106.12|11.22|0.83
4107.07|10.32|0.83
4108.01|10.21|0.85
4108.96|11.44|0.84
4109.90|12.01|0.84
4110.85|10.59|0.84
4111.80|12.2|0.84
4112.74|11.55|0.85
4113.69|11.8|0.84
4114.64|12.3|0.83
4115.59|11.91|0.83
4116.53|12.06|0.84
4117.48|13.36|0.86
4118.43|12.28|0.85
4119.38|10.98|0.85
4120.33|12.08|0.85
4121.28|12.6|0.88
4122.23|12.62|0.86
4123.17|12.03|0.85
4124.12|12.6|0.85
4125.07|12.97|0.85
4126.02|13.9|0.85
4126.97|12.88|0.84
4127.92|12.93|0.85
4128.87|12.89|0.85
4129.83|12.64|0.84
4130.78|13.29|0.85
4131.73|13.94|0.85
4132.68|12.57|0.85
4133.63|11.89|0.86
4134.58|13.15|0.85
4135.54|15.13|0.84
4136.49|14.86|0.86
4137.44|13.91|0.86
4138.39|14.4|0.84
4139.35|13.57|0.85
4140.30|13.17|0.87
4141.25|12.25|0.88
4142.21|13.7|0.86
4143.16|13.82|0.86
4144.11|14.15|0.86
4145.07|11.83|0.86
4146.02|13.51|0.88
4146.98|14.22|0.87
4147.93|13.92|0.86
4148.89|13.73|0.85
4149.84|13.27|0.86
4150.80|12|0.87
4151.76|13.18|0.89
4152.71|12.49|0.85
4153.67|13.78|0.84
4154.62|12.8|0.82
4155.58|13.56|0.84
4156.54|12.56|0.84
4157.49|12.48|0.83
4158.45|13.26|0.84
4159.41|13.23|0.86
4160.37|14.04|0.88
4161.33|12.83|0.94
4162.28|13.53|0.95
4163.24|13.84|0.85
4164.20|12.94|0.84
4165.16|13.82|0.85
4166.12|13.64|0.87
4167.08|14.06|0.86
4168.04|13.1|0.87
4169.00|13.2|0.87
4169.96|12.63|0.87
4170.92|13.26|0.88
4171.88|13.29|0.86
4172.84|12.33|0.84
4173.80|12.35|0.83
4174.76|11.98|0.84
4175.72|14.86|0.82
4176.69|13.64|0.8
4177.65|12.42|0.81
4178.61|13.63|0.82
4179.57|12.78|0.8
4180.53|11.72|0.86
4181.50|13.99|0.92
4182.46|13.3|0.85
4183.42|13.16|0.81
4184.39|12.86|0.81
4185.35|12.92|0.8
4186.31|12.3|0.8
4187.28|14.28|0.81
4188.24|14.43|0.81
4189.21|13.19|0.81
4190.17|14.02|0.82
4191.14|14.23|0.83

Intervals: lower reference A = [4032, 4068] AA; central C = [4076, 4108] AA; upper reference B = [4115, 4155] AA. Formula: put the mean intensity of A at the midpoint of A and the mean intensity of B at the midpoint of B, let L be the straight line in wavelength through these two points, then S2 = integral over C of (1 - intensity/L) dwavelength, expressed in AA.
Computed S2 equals 3.7 AA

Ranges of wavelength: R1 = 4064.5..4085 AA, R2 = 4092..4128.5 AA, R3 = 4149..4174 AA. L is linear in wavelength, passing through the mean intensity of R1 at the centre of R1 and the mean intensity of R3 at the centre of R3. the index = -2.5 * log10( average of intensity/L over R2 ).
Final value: 0.12 mag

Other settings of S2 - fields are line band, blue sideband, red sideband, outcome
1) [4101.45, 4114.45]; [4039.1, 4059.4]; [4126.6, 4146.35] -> 2.7 AA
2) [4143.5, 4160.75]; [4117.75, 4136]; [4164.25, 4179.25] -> -0.3 AA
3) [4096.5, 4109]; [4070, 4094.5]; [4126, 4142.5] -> 3.2 AA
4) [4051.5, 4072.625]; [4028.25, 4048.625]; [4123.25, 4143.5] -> 0.4 AA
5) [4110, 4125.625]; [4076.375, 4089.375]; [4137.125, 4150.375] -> 1.3 AA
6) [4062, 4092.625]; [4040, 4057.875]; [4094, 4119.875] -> -1.1 AA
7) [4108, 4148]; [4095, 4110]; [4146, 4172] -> -4.3 AA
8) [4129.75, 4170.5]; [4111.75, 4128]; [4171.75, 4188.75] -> -1.9 AA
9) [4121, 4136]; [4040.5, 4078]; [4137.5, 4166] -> 0.3 AA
